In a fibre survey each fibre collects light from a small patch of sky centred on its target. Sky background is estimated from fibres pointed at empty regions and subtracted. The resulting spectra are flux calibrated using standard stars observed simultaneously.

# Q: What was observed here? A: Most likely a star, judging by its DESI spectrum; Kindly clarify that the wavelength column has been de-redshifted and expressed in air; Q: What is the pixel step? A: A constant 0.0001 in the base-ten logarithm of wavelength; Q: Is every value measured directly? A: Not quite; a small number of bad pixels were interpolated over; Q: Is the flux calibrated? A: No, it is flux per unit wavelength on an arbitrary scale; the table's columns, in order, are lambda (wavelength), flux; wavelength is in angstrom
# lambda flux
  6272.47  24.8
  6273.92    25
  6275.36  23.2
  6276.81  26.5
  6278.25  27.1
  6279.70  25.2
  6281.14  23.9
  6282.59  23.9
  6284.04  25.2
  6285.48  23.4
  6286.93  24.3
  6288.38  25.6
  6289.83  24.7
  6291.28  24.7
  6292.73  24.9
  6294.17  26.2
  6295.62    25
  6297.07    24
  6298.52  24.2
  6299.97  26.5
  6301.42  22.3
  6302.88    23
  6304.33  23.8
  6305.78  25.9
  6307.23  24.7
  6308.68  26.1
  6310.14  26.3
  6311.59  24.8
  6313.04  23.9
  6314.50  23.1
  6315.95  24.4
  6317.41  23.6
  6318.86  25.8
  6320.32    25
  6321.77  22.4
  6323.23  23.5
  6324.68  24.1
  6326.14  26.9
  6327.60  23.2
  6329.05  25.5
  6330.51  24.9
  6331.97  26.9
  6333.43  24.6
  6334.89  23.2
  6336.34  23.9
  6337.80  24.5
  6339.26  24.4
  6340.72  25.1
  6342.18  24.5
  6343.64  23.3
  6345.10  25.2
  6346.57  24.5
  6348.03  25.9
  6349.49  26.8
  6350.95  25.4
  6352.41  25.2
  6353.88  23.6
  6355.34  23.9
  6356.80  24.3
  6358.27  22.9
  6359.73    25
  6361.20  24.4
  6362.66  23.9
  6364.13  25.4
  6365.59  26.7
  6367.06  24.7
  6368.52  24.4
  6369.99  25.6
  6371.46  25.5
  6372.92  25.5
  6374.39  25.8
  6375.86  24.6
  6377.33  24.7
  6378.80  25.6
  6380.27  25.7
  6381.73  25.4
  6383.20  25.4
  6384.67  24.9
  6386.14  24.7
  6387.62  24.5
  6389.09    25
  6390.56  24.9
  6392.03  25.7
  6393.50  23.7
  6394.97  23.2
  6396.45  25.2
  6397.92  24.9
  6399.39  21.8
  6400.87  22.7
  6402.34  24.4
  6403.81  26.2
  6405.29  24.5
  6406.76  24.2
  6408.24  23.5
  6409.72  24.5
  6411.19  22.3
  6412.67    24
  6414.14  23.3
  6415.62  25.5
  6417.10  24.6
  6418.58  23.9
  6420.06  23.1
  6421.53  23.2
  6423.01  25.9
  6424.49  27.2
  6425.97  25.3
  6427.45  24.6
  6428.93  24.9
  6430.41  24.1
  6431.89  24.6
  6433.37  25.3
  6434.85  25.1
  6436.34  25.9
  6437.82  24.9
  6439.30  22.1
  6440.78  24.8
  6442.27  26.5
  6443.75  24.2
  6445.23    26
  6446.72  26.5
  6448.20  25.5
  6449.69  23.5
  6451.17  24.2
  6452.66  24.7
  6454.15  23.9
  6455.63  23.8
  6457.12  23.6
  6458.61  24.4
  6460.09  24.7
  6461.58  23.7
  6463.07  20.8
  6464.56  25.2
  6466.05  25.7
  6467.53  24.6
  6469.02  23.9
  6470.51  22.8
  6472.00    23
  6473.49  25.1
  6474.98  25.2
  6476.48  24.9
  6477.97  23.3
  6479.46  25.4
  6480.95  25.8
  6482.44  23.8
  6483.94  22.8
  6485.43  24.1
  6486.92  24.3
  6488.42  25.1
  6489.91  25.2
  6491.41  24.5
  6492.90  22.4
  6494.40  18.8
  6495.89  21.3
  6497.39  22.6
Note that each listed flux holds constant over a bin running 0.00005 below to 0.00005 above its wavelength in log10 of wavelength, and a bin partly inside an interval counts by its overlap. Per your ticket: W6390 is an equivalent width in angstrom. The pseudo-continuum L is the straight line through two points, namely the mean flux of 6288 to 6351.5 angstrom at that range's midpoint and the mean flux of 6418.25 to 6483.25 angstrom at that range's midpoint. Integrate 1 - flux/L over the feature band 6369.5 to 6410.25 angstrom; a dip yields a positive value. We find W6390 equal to -0.17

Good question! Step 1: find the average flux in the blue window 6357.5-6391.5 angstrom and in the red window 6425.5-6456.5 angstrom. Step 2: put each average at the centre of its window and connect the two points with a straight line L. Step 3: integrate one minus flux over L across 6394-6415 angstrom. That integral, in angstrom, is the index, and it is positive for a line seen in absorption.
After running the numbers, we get 0.83 angstrom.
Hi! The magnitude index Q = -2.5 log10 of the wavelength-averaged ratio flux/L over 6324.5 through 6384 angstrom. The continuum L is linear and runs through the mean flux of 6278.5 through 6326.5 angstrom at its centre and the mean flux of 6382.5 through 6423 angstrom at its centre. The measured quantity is -0.022 mag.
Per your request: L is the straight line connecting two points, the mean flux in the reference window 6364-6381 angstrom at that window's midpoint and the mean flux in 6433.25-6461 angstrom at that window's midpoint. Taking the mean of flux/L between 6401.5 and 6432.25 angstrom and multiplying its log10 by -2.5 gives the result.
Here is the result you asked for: 0.022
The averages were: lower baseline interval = 25.4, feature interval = 24.5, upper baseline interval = 24.7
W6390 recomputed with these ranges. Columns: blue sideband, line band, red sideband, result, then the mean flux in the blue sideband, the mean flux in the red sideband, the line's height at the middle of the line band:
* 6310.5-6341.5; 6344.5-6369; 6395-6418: -0.5 angstrom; 24.5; 24.1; 24.3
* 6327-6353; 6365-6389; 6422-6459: -0.4 angstrom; 24.8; 24.8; 24.8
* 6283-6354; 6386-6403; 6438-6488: 0.2 angstrom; 24.7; 24.3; 24.5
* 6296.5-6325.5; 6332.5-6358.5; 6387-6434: -0.2 angstrom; 24.4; 24.4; 24.4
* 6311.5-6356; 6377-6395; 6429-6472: -0.3 angstrom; 24.6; 24.4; 24.5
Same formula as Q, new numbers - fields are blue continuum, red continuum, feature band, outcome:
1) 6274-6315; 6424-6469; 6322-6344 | 0.008 mag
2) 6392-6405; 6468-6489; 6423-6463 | -0.024 mag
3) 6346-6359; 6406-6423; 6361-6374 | -0.028 mag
